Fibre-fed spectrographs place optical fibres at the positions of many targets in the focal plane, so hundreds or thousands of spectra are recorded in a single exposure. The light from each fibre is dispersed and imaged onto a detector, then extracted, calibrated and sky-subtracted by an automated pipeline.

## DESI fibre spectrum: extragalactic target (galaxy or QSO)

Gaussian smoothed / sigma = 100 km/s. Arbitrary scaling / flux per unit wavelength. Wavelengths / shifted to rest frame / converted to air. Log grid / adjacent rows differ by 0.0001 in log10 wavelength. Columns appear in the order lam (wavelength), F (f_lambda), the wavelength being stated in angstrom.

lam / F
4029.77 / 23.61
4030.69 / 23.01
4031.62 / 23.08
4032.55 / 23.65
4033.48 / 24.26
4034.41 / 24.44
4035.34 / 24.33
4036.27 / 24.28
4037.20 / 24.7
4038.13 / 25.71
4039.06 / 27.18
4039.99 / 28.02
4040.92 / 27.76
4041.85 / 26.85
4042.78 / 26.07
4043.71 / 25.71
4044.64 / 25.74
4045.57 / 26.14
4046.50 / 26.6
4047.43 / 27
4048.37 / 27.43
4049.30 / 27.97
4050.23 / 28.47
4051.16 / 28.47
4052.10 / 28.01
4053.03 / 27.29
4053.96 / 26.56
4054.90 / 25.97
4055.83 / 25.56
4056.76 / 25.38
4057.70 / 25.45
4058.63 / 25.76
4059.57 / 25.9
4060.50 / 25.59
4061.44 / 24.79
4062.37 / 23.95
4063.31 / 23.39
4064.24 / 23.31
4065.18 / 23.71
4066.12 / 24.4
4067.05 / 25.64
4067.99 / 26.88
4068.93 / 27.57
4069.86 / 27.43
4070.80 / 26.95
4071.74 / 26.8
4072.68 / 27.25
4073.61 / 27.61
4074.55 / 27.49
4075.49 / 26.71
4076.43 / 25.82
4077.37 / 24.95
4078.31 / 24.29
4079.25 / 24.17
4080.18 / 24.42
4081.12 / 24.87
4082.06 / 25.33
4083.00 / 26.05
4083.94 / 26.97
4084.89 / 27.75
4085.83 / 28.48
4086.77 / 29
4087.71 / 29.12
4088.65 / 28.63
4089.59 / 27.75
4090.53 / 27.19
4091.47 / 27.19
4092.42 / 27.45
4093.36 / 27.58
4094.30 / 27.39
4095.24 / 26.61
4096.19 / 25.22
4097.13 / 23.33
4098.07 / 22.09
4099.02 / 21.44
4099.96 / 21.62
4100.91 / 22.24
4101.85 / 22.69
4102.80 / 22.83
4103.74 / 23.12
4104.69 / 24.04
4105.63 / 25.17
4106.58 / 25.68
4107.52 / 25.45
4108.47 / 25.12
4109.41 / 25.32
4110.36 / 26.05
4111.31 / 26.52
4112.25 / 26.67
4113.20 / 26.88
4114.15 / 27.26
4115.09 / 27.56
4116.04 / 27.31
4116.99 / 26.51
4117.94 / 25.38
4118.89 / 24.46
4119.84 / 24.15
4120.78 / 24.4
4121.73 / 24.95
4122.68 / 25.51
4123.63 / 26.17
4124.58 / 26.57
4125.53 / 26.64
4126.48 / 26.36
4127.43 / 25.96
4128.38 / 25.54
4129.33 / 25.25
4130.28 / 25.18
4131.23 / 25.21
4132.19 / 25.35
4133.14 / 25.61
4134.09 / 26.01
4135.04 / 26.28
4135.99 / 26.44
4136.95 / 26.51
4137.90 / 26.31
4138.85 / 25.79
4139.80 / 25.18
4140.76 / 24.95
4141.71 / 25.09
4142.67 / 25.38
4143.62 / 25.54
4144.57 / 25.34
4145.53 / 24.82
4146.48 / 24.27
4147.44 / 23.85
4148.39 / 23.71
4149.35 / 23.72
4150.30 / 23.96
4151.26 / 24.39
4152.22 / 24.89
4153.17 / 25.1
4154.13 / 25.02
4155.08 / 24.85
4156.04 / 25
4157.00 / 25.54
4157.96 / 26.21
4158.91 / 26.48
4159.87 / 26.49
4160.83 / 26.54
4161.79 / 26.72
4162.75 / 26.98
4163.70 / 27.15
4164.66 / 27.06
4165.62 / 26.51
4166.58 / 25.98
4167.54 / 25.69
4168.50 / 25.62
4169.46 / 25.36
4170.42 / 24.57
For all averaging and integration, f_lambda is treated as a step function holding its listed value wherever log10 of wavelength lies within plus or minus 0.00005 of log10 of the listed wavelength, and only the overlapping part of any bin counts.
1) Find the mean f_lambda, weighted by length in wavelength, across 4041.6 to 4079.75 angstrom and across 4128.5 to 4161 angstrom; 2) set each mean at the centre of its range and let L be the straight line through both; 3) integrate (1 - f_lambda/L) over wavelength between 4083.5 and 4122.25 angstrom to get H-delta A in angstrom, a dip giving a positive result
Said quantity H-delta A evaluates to 0.0 angstrom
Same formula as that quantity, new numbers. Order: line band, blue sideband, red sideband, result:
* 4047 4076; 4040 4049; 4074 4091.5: 0.42 angstrom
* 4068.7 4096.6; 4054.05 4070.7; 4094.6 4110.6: -2.39 angstrom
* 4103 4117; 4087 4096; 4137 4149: 0.45 angstrom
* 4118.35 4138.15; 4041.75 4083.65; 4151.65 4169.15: 0.26 angstrom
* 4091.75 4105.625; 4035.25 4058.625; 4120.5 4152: 0.88 angstrom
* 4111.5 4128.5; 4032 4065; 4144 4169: -0.28 angstrom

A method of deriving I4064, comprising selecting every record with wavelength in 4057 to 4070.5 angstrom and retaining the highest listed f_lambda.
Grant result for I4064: 27.57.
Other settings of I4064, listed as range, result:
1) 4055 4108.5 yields 29.12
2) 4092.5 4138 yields 27.58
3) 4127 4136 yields 26.44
